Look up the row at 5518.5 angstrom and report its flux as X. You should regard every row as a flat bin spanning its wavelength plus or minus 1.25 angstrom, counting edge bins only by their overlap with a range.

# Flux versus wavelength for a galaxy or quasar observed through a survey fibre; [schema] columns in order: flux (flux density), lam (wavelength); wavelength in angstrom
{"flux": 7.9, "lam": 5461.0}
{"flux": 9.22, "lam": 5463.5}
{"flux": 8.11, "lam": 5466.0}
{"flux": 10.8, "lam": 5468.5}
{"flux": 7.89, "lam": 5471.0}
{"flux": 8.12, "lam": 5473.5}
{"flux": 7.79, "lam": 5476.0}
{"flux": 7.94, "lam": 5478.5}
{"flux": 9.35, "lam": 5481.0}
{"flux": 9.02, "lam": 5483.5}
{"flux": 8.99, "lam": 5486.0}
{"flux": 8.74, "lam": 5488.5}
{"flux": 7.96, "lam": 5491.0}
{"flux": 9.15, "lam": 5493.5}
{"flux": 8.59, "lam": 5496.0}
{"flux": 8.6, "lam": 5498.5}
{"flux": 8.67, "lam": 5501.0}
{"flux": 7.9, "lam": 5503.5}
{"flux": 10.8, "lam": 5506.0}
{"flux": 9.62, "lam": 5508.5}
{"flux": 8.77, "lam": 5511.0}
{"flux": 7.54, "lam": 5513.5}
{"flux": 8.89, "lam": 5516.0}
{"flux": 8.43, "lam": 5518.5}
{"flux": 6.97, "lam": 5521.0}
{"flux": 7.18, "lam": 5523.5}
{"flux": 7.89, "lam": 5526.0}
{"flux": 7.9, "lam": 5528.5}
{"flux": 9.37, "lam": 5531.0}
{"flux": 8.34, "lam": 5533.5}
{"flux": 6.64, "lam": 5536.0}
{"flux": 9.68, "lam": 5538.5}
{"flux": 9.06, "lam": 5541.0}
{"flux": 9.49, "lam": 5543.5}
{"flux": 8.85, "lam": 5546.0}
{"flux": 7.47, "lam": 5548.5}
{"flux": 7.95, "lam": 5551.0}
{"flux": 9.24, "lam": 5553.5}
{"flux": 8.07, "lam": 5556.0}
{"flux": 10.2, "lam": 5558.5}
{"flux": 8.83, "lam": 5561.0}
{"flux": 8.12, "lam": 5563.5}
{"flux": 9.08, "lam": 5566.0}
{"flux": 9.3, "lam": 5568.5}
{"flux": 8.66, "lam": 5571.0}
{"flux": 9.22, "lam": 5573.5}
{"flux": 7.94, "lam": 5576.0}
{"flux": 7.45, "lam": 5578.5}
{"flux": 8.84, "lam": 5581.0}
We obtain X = 8.43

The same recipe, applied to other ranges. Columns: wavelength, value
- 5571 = 8.66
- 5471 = 7.89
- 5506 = 10.8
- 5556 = 8.07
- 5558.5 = 10.2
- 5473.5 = 8.12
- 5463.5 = 9.22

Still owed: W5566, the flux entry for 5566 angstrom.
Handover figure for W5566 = 9.08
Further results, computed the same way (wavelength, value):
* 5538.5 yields 9.68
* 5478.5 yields 7.94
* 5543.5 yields 9.49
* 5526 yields 7.89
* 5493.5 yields 9.15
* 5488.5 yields 8.74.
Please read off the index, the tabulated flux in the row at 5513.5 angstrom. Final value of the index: 7.54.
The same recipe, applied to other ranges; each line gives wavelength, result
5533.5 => 8.34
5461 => 7.9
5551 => 7.95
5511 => 8.77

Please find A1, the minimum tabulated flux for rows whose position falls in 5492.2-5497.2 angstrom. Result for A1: 8.59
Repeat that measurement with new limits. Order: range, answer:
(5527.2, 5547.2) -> 6.64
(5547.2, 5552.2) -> 7.47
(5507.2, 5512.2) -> 8.77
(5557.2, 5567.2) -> 8.12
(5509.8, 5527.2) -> 6.97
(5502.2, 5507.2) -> 7.9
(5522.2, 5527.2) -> 7.18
